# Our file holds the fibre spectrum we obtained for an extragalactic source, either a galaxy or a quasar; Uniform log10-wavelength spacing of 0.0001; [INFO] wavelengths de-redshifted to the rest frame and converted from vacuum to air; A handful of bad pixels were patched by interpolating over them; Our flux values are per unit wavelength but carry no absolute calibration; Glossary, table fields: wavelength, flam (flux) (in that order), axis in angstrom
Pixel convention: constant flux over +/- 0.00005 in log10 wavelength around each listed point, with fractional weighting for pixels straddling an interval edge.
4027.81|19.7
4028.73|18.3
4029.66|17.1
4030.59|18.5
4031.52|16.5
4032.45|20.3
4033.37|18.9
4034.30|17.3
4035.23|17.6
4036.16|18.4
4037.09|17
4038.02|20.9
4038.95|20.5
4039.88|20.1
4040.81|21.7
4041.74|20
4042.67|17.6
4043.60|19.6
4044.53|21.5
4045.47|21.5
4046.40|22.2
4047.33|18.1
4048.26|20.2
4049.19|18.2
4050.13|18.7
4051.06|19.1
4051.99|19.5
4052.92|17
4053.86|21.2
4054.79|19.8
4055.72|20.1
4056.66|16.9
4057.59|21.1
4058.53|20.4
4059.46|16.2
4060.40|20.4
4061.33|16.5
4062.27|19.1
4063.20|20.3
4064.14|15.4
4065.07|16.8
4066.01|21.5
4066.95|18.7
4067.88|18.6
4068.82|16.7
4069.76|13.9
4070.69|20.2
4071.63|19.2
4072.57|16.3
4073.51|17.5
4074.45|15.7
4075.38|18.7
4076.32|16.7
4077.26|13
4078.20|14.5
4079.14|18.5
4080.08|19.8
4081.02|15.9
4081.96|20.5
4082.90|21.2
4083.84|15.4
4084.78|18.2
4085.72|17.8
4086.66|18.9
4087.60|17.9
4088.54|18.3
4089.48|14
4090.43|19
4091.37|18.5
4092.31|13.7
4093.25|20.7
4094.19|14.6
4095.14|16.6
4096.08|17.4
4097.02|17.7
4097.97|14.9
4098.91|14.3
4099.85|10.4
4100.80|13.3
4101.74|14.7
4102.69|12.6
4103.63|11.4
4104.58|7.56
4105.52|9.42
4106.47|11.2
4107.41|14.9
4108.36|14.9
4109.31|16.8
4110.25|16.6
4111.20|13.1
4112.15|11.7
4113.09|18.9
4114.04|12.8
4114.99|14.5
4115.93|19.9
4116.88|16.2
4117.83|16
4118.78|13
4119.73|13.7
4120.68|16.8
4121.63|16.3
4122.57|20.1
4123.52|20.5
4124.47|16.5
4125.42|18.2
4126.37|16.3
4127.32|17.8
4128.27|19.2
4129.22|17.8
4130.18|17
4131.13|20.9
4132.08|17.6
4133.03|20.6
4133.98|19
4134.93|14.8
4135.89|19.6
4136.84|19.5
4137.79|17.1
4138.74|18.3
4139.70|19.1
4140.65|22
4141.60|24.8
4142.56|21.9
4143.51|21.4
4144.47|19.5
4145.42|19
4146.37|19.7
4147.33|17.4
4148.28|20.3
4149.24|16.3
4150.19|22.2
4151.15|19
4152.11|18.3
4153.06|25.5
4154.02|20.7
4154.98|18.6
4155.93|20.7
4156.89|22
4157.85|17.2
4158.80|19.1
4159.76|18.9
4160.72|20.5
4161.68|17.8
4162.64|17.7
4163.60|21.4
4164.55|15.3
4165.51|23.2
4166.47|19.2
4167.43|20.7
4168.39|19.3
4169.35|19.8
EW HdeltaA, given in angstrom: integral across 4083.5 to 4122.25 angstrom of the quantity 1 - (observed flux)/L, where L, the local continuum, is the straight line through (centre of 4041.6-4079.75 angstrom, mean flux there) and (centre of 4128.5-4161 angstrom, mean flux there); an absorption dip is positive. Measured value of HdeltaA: 7.67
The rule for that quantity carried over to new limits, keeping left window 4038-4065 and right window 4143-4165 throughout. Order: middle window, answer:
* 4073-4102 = 4.0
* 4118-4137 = 1.7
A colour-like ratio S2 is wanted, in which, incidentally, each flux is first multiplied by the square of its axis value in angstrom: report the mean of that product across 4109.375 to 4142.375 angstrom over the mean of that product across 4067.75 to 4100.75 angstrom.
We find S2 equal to 1.06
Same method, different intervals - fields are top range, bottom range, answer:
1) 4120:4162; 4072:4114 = 1.25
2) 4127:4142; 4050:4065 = 1.05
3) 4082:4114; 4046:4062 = 0.82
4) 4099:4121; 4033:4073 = 0.76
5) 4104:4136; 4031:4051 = 0.87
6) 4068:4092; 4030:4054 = 0.92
